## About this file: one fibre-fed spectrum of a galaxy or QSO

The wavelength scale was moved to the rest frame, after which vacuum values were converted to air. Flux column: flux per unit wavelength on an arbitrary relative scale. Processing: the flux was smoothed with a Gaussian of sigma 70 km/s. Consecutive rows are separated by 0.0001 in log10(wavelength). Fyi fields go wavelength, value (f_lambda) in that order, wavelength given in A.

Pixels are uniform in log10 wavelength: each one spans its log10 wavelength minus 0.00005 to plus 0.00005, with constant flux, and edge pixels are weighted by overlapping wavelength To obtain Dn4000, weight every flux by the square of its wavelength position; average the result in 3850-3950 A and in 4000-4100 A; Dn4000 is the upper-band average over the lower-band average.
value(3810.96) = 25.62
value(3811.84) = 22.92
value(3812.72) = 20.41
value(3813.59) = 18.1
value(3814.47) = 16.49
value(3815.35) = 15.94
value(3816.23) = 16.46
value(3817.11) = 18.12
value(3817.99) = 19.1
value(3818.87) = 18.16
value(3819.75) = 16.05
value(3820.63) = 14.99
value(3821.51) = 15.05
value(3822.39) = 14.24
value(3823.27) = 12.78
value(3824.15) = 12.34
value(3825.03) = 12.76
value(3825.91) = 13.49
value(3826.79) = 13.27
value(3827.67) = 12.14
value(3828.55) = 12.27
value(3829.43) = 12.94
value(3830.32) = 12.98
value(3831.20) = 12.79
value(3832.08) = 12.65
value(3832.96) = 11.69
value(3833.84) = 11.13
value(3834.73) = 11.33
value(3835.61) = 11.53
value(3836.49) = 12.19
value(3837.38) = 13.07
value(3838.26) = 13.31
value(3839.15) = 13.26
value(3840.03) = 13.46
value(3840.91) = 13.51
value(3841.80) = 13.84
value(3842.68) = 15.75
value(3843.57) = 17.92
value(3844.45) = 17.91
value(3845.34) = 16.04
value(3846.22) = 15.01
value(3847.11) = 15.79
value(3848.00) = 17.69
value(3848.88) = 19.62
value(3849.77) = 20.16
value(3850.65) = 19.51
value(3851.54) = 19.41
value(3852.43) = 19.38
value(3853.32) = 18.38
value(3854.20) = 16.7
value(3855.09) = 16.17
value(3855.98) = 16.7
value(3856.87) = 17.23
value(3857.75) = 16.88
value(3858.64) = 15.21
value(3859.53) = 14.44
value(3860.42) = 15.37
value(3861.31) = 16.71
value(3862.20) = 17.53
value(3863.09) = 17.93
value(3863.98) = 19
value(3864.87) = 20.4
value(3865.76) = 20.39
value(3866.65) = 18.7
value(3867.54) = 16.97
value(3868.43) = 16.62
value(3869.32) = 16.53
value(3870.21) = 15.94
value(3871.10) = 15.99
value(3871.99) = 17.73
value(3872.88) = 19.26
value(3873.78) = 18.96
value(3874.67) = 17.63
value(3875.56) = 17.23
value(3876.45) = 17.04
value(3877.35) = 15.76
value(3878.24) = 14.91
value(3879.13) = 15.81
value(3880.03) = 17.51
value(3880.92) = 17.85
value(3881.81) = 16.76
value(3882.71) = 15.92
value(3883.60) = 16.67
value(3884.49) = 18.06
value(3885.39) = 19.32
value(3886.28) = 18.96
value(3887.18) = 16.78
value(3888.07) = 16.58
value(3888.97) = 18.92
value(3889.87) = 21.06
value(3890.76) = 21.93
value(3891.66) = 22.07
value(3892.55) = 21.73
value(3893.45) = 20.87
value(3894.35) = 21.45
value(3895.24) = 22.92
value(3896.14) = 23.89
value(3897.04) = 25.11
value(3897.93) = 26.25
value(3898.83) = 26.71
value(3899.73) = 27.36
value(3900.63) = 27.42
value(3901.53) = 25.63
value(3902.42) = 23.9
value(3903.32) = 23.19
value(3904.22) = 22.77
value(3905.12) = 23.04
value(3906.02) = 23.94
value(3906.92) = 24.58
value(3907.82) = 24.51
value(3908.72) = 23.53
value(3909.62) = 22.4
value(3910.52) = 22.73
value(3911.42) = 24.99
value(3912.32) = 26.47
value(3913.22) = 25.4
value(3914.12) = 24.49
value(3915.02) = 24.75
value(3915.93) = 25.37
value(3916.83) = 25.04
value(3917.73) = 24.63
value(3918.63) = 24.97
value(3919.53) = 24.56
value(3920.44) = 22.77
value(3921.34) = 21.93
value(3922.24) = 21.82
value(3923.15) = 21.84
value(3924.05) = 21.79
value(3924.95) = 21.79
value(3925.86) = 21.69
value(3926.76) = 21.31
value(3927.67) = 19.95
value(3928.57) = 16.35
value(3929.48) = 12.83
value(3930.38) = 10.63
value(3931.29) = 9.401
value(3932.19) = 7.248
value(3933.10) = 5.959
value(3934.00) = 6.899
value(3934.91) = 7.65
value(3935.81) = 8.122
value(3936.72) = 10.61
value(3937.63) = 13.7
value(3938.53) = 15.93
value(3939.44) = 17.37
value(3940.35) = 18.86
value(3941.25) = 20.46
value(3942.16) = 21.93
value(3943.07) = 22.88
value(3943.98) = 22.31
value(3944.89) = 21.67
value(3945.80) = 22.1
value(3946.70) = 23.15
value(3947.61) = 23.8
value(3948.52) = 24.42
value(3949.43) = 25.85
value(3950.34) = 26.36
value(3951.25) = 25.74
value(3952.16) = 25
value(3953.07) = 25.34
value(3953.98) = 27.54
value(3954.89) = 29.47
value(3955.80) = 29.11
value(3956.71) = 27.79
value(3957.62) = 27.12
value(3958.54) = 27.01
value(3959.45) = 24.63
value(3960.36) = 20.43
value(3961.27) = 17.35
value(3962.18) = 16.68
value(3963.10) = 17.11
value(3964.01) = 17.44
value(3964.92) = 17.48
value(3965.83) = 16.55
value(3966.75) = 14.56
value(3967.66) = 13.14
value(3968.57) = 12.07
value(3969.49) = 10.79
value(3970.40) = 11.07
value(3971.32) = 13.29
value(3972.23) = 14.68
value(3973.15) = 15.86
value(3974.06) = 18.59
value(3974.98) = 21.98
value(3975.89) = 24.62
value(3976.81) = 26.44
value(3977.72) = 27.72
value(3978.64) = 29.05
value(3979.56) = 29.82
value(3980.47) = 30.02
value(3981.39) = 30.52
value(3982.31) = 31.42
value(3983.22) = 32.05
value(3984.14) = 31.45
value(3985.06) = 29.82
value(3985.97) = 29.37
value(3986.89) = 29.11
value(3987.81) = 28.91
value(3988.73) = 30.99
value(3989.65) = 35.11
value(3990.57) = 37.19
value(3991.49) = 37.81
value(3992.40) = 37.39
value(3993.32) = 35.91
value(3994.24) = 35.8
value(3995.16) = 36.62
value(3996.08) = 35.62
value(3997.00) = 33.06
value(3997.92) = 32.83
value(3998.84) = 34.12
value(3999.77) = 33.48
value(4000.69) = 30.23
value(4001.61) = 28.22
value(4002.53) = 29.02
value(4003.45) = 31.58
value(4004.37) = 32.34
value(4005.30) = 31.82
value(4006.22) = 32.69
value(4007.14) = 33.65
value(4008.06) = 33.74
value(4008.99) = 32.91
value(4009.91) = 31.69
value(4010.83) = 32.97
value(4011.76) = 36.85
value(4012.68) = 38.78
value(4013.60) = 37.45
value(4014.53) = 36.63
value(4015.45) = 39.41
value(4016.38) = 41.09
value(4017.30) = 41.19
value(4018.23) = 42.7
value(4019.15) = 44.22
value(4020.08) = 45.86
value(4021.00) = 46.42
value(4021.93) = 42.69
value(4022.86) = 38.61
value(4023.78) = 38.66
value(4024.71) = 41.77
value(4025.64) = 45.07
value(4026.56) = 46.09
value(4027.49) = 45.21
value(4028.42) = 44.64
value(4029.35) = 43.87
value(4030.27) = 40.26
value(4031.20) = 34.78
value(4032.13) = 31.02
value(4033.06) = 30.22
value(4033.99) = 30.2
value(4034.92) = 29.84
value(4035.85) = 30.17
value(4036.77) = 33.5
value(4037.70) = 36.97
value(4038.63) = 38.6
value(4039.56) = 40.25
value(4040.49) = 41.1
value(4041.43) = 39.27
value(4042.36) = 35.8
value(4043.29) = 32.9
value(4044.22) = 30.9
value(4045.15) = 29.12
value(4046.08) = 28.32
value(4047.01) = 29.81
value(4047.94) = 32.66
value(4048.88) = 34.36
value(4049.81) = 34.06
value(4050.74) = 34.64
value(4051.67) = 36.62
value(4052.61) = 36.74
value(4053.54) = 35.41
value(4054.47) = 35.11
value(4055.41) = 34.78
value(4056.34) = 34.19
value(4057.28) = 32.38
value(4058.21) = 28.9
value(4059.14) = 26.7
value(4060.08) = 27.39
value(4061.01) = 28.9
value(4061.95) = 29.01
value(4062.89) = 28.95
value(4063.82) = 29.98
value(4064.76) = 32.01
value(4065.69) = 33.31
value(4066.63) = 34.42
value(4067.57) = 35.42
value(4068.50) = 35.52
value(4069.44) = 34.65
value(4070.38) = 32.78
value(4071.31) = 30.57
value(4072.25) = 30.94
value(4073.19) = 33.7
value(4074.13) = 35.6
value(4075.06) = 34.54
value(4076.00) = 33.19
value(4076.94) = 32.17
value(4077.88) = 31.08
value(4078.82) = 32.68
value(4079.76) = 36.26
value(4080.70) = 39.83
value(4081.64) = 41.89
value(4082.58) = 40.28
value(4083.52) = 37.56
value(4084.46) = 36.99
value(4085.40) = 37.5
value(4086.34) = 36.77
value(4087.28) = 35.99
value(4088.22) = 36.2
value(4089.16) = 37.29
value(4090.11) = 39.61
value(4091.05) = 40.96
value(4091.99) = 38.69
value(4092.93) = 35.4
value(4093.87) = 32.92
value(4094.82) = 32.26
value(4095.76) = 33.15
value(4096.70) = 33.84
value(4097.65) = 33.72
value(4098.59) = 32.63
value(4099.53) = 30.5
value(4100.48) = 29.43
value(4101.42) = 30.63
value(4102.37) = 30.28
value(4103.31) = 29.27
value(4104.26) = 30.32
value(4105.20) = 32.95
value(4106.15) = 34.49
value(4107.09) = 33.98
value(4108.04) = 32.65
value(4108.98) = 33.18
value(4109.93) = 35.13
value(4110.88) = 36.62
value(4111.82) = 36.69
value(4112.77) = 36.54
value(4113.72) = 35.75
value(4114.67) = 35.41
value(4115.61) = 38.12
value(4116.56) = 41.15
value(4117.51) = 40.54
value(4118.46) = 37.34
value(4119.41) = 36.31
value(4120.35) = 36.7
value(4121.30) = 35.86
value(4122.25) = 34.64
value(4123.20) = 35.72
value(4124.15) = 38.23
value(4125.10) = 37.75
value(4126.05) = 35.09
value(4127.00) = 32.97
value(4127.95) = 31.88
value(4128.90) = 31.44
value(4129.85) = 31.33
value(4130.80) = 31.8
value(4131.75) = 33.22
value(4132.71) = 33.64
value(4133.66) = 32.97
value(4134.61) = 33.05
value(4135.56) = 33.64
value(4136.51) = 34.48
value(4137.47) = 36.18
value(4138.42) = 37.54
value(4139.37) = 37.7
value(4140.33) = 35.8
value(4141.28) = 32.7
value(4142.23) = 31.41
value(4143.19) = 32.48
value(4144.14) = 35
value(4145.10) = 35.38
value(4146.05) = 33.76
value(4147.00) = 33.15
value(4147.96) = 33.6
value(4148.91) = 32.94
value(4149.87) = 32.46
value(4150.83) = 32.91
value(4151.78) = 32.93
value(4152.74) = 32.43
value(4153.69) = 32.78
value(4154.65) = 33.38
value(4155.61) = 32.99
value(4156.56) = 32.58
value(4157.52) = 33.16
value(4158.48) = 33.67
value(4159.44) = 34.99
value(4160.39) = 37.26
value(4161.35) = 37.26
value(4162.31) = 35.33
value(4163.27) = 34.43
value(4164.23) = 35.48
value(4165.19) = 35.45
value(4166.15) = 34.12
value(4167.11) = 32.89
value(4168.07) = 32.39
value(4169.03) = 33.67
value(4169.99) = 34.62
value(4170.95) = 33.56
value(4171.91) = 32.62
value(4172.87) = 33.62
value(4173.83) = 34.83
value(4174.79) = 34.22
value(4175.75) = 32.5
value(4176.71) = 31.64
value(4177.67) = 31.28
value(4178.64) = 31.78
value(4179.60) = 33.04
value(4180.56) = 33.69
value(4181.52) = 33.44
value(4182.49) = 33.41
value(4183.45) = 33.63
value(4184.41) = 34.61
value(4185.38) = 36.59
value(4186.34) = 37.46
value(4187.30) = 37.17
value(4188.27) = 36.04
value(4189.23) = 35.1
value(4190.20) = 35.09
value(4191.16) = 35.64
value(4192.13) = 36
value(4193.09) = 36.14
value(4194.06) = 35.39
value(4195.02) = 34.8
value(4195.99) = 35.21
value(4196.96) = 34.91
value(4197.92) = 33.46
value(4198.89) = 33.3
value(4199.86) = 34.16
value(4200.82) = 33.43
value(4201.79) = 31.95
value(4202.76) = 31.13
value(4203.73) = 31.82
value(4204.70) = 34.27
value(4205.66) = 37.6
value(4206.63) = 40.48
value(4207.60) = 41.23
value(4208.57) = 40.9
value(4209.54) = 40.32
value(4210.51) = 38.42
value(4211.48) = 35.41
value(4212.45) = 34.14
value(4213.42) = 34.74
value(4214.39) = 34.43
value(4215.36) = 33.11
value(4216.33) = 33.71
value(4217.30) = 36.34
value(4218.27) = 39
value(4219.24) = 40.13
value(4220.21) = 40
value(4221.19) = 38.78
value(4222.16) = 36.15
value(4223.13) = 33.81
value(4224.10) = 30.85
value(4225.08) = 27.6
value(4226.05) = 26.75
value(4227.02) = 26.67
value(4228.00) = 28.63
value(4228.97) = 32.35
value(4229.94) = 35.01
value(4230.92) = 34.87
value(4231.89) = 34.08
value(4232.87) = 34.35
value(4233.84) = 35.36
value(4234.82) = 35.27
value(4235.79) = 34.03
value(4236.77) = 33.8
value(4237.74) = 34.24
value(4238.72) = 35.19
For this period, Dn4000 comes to 1.9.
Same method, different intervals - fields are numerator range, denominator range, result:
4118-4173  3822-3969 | 2.05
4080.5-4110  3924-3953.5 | 2.08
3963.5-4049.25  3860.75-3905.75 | 1.74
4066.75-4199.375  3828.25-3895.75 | 2.35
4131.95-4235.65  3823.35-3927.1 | 2.12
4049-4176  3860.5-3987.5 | 1.80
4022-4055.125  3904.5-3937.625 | 1.97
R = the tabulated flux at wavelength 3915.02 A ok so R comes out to 24.75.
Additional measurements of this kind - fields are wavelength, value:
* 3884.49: 18.06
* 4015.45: 39.41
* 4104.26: 30.32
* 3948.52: 24.42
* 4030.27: 40.26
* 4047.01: 29.81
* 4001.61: 28.22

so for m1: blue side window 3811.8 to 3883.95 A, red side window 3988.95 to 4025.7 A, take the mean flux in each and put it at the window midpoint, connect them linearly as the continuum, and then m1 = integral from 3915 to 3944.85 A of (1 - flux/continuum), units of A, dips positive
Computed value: 9.52 A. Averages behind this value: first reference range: 16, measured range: 17.9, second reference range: 36.5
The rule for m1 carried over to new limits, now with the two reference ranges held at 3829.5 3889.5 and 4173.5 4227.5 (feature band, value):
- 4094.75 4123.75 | -4.41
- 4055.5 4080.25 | -4.06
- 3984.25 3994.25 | -4.20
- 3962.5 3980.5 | 2.92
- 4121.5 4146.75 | -2.46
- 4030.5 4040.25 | -3.02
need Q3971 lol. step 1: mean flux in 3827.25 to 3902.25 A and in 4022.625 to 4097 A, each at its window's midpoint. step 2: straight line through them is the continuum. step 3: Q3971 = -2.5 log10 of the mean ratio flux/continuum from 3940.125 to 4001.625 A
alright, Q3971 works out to 0.07 mag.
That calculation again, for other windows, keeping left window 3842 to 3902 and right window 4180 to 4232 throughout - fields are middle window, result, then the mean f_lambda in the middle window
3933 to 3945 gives 0.389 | 15.4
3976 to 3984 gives -0.225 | 29.5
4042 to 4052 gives -0.196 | 32.6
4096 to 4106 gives -0.060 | 31.5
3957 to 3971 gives 0.295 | 17.6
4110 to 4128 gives -0.191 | 36.6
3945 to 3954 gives -0.101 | 24.7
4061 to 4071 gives -0.154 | 32.4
